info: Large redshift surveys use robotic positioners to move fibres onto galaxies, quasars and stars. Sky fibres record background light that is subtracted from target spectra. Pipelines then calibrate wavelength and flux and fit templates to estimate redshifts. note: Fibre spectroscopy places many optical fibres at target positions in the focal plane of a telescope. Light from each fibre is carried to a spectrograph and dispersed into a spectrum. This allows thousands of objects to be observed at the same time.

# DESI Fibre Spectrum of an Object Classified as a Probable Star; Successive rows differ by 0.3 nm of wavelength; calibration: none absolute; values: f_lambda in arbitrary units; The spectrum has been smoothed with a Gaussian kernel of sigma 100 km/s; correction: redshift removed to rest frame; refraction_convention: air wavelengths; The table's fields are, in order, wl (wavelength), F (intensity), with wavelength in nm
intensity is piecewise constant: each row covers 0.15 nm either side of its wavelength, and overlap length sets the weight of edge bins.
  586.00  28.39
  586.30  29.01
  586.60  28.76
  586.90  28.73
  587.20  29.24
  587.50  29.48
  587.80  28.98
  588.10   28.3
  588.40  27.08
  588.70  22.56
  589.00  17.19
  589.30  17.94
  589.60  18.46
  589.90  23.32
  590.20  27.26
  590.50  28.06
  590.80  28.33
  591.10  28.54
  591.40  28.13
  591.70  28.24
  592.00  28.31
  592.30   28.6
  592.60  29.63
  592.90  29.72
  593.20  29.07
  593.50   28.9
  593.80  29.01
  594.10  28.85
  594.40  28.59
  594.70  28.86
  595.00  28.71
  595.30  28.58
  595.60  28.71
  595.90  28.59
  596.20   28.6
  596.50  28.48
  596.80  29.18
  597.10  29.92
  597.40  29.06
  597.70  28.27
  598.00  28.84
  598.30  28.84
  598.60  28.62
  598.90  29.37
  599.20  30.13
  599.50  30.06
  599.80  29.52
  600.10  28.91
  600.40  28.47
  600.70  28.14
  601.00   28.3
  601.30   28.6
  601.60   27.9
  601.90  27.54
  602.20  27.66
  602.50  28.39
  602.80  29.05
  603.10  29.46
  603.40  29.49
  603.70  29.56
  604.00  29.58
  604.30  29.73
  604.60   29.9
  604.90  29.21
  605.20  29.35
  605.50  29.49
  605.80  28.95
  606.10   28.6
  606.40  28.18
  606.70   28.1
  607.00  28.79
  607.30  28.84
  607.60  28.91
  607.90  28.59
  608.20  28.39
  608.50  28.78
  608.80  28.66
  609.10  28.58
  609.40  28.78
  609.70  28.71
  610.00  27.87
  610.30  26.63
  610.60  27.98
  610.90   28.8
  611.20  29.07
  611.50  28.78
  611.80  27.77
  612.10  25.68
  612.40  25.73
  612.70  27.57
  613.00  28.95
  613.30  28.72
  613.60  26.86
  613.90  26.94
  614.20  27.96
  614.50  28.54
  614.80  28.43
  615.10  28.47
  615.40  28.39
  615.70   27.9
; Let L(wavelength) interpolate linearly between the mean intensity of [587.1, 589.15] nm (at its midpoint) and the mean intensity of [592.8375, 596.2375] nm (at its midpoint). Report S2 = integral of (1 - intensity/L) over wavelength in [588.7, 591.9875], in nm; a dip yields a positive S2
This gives 0.30 nm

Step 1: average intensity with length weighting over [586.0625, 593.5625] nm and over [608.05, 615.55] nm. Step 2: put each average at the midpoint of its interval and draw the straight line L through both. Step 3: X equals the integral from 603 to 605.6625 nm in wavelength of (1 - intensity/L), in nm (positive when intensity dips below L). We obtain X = -0.18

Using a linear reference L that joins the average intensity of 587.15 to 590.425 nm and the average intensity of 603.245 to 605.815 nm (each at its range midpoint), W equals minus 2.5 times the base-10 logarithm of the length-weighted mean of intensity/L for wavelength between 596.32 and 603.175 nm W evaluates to -0.033 mag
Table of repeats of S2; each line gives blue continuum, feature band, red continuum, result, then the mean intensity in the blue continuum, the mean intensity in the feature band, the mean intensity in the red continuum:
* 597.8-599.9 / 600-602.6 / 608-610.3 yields 0.08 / 29.3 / 28.2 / 28.4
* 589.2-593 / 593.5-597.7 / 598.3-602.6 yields -0.19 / 26.6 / 28.8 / 28.7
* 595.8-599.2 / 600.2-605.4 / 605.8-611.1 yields -0.03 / 28.9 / 28.8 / 28.4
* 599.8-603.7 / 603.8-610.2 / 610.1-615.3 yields -0.14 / 28.6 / 28.8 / 27.8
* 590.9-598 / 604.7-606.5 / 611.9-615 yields -0.06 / 28.8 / 29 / 27.6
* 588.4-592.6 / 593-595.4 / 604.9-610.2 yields -0.26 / 25.2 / 28.8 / 28.7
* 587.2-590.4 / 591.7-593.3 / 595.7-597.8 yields -0.15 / 24.4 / 29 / 28.9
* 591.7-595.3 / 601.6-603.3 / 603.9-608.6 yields 0.03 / 28.9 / 28.4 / 29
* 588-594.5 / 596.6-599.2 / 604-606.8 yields -0.13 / 26.5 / 29.1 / 29.1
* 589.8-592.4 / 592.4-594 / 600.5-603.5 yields -0.08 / 27.7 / 29.2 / 28.4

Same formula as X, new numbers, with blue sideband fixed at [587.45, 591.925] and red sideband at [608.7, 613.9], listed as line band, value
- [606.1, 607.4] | -0.05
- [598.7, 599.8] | -0.13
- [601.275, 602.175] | -0.04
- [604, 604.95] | -0.09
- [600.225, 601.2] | -0.06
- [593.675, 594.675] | -0.11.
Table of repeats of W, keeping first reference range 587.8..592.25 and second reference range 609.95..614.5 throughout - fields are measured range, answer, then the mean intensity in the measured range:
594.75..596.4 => -0.11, 28.6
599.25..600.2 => -0.13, 29.6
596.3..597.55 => -0.12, 29.1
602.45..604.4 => -0.10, 29.4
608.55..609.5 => -0.05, 28.7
